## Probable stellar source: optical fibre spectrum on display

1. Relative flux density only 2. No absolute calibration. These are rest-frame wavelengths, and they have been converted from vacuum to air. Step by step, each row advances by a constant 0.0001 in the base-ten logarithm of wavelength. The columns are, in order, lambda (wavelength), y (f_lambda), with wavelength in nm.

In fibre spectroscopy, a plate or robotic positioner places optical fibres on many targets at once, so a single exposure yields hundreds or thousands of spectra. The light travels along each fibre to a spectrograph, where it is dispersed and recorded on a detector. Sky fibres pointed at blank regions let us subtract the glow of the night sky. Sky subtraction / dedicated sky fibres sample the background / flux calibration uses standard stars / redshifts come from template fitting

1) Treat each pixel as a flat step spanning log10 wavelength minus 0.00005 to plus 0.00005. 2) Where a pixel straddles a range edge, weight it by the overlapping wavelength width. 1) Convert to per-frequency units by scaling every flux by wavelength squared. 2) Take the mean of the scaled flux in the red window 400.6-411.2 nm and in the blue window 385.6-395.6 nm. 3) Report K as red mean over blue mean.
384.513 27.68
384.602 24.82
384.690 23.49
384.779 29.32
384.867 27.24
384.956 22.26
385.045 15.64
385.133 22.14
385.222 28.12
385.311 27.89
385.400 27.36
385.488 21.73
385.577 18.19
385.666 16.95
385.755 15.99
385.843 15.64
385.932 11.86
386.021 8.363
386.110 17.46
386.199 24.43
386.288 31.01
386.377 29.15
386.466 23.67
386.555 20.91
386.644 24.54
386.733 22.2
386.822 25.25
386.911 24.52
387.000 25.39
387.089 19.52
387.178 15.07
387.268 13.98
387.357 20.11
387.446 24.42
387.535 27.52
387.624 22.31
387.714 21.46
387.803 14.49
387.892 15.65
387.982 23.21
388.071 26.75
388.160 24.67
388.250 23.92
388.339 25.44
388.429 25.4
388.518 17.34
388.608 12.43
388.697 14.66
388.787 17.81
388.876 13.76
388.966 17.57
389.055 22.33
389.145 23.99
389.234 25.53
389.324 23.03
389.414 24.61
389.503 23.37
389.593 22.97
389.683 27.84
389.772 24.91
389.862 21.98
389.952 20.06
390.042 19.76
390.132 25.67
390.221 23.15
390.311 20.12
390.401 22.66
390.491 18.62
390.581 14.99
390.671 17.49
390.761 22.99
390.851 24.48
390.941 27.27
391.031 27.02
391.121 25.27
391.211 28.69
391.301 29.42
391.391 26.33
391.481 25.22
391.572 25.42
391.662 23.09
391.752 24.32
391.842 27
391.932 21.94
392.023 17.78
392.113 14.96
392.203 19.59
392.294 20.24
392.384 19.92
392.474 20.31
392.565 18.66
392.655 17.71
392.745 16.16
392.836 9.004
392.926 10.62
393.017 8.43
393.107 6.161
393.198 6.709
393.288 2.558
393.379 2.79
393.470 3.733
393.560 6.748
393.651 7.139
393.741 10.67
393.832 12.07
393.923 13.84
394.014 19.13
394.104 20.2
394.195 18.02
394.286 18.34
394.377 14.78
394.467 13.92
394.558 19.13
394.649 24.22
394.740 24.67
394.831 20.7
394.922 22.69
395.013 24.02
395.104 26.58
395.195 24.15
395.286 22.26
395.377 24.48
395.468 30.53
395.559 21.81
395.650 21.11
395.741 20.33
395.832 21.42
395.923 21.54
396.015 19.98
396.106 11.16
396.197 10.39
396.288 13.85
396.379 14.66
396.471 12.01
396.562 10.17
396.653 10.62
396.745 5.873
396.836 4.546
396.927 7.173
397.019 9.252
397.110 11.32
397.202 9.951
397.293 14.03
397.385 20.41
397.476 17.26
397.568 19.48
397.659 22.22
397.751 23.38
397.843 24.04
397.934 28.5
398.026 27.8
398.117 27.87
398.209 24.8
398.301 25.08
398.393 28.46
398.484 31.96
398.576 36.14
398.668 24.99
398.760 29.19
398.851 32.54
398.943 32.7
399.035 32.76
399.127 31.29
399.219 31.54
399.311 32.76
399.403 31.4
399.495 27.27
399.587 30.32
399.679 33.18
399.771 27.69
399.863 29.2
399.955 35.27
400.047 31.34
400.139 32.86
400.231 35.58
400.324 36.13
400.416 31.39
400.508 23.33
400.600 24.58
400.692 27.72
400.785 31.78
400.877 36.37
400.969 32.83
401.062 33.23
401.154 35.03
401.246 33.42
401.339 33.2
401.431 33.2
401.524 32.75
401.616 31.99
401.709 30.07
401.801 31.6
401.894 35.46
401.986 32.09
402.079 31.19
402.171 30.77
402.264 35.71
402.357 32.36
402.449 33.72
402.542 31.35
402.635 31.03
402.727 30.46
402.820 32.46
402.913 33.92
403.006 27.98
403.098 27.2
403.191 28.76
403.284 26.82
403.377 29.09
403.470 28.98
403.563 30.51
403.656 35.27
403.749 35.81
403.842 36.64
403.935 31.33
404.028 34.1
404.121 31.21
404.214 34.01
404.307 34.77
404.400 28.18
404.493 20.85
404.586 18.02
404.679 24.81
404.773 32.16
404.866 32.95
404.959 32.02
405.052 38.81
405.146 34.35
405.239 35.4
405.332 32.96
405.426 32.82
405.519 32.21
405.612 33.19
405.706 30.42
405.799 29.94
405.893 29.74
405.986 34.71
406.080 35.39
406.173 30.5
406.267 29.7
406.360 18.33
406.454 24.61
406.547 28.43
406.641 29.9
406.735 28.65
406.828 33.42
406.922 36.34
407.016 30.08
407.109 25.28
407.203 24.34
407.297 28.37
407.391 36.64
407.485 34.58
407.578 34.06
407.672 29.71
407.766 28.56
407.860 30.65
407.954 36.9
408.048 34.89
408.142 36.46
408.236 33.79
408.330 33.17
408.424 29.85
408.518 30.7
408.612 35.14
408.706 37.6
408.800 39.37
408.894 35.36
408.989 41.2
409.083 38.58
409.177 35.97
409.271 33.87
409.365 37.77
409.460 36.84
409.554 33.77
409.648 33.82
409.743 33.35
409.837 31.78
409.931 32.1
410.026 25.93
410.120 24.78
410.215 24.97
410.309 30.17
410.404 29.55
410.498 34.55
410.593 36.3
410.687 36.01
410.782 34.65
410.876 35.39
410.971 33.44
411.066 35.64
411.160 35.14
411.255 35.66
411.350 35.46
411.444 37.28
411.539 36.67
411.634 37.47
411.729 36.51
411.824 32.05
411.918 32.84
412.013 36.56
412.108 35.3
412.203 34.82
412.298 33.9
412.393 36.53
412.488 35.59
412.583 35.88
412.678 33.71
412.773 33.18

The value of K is 1.74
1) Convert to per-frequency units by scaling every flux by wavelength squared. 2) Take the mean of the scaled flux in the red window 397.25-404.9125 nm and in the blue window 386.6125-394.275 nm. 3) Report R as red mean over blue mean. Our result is 1.63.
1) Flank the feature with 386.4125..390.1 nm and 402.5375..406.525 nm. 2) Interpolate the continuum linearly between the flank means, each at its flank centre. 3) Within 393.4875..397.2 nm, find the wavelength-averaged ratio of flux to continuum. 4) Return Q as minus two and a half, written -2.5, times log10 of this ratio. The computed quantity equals 0.48 mag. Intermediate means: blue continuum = 21.6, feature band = 16.5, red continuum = 30.8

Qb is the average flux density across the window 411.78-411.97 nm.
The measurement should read 32.7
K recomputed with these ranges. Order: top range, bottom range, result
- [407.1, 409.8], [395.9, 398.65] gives 1.97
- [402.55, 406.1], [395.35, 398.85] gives 1.65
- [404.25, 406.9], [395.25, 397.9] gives 1.93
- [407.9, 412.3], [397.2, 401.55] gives 1.24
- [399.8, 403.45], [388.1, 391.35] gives 1.50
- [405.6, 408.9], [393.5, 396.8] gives 1.92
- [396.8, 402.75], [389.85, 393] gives 1.39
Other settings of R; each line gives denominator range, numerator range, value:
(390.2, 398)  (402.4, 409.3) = 1.89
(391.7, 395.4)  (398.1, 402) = 1.96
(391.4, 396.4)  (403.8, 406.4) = 1.88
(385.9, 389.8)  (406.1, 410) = 1.68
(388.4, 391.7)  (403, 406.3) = 1.50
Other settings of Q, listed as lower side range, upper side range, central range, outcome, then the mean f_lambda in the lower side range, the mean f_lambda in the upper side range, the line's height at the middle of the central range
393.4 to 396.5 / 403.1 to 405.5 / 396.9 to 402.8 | -0.15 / 17.9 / 31.2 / 24.8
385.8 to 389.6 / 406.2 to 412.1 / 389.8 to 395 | 0.27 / 21.1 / 32.9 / 23.7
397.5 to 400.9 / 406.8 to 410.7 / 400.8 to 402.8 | -0.08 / 29.4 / 33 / 30.4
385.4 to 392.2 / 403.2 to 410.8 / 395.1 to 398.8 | 0.32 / 21.8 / 31.9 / 26.3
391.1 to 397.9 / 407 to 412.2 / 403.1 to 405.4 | -0.12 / 17.2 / 33.6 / 27.8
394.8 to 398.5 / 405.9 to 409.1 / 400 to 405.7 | -0.20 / 19.1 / 32.1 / 26.6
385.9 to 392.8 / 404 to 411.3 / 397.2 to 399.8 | -0.01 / 21.7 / 32.2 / 27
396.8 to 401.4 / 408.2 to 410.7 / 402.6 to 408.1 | 0.00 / 27.2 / 33.5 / 31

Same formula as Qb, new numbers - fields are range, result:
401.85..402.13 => 32.9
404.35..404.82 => 24.9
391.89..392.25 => 18.5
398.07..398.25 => 26.4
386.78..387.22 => 22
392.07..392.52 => 19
